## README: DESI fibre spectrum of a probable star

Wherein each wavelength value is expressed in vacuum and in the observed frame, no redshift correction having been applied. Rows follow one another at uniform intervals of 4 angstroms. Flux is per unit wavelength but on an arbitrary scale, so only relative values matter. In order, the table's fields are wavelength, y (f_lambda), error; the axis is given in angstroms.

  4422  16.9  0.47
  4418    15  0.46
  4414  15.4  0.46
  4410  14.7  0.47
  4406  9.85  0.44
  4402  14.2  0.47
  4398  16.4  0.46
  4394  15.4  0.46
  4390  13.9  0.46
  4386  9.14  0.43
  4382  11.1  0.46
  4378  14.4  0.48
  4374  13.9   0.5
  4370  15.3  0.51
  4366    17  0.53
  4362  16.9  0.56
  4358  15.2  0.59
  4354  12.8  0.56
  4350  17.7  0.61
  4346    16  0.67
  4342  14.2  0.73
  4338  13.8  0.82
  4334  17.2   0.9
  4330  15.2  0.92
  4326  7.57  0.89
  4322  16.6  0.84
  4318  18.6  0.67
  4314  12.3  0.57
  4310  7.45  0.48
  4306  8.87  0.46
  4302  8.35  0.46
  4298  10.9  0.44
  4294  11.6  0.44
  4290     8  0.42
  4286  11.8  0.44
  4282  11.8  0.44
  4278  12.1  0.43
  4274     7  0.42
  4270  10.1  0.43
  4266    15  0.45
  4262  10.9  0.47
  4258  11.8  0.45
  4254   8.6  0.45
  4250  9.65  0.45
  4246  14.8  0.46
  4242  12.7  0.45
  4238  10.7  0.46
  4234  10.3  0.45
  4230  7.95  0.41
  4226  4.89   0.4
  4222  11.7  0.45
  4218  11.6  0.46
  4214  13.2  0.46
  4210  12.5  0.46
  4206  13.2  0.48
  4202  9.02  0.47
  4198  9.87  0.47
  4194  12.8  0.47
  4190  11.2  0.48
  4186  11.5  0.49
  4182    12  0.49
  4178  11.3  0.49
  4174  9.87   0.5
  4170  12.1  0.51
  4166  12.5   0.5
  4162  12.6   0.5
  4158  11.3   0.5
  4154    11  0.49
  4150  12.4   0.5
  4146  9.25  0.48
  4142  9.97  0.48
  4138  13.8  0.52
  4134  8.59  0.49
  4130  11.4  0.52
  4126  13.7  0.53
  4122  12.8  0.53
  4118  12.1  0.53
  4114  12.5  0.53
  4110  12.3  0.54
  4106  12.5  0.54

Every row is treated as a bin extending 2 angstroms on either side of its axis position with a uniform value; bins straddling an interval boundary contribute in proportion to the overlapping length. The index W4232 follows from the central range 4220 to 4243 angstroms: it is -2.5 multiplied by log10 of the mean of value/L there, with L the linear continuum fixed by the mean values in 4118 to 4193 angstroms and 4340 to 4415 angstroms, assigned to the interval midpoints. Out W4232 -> 0.29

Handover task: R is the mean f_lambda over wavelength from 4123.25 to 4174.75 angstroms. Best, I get 11.5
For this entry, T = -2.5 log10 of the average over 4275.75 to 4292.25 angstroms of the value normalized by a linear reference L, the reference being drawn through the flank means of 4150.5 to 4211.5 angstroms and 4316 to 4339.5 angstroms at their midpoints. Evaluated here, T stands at 0.262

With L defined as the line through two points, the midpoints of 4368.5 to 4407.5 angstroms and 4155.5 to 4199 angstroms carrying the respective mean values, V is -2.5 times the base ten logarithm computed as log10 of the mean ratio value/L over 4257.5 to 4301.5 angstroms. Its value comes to 0.15 mag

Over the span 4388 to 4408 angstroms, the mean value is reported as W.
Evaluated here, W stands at 13.9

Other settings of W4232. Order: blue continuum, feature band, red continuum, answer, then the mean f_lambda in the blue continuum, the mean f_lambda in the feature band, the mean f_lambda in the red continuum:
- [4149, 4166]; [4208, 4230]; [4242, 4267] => 0.12 mag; 11.9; 10.5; 11.7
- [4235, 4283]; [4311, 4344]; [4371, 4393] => -0.18 mag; 11.2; 14.2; 12.7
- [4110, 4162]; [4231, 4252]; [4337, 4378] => 0.17 mag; 11.6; 11.5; 15.3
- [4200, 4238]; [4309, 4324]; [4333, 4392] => -0.07 mag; 10.5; 14.2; 14.5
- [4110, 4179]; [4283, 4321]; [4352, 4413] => 0.20 mag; 11.6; 11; 14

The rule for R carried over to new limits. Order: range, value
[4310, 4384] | 14.6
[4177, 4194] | 11.7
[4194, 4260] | 10.8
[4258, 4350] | 12.2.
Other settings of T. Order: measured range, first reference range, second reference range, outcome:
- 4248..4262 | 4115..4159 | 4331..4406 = 0.276 mag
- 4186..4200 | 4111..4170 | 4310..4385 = 0.101 mag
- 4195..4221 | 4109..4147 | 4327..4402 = 0.096 mag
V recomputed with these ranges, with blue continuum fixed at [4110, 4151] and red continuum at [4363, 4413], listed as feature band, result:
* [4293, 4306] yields 0.30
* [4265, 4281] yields 0.19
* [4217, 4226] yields 0.22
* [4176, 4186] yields 0.04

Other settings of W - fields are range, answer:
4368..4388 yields 12.8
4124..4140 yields 11.9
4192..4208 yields 11.2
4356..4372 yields 16.1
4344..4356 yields 15.5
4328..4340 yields 15.4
